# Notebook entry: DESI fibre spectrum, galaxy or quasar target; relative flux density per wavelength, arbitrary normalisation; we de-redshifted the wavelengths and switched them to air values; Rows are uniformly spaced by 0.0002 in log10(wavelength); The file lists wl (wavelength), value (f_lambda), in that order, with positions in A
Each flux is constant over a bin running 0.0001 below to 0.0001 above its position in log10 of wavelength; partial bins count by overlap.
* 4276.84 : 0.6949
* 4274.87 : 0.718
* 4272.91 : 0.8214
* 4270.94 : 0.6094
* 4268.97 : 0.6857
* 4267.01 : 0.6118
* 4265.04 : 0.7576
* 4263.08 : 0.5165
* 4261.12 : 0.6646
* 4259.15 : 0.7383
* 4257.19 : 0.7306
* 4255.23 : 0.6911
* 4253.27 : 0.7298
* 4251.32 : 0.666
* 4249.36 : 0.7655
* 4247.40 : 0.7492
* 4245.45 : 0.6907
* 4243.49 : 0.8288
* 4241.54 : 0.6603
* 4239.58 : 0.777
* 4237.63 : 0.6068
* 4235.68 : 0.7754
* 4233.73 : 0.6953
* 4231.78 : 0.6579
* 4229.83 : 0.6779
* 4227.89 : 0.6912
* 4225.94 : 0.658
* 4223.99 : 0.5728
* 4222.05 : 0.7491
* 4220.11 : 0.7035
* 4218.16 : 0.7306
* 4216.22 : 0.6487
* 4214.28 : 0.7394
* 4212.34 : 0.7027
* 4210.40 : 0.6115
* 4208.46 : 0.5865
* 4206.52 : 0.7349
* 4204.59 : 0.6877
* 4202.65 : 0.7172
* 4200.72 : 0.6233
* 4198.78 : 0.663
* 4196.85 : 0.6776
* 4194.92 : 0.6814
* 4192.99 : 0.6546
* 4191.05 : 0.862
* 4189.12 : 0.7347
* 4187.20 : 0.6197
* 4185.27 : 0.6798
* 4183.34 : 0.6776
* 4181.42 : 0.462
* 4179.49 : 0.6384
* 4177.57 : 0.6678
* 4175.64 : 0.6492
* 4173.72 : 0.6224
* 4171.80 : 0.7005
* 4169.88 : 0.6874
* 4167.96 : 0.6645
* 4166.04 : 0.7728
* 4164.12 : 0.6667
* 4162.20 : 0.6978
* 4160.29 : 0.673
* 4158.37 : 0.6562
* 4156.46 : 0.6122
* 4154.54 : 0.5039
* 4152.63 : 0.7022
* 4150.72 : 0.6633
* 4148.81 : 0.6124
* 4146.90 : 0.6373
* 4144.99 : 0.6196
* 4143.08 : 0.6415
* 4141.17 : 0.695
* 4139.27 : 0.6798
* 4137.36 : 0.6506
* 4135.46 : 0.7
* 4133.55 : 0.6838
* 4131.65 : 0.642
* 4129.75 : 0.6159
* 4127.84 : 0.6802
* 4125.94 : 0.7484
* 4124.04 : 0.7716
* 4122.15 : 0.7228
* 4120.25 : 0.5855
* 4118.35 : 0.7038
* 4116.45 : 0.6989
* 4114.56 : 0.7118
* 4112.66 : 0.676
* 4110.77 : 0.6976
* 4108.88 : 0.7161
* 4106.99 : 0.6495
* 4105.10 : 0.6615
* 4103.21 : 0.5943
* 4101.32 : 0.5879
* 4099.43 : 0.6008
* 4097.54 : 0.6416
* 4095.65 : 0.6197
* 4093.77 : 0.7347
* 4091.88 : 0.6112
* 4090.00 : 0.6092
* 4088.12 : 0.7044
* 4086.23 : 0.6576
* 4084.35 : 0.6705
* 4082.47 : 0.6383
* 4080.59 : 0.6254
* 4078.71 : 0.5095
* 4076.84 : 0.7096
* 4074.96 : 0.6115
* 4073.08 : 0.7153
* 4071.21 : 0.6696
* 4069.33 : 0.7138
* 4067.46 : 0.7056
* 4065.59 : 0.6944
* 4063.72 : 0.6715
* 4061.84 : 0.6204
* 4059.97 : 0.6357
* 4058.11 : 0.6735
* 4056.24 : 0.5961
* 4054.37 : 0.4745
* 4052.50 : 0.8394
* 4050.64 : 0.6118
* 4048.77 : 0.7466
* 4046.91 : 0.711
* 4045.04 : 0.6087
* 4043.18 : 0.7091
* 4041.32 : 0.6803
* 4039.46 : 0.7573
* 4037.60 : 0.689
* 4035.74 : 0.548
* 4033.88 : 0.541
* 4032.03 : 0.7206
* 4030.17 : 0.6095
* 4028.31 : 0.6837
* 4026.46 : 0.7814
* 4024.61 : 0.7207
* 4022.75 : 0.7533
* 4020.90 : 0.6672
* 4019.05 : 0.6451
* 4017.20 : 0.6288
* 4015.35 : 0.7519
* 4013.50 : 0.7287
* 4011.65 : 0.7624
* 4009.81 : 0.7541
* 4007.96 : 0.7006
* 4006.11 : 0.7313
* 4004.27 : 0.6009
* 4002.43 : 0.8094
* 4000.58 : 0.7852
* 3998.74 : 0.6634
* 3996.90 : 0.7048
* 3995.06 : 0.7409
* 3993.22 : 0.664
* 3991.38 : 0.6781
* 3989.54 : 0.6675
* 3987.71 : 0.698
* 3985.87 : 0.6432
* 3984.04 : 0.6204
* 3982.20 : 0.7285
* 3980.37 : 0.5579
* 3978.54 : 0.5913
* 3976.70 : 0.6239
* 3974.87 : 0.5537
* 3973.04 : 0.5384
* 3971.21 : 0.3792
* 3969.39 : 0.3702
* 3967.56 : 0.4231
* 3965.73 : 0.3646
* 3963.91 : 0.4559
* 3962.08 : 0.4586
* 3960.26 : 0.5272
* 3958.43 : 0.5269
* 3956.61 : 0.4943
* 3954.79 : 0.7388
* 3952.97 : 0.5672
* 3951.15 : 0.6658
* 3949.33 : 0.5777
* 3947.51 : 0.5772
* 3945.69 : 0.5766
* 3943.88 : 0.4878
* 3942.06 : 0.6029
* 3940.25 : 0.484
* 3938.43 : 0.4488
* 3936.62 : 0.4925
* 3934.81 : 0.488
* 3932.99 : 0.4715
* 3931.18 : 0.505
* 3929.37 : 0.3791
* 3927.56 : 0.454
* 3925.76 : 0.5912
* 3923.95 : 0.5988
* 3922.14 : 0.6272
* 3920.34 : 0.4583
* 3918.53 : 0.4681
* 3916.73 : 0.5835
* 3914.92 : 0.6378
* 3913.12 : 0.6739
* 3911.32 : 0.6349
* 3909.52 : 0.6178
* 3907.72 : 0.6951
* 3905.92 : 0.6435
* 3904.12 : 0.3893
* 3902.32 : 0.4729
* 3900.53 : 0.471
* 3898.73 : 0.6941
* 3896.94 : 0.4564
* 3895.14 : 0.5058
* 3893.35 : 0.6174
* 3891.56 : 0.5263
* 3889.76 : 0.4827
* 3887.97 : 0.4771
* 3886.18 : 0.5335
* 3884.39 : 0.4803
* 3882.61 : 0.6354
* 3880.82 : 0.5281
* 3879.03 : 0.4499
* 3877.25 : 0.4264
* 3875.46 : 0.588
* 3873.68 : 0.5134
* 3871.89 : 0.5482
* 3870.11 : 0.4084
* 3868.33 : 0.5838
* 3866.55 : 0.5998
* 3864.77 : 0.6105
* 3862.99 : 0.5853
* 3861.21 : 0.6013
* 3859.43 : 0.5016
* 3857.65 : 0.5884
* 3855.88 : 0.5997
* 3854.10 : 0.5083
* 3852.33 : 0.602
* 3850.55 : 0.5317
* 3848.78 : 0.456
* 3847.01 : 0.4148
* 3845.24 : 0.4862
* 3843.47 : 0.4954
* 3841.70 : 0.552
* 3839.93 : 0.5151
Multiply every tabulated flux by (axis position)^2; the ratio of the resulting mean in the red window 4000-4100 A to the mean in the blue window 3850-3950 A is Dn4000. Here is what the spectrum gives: 1.3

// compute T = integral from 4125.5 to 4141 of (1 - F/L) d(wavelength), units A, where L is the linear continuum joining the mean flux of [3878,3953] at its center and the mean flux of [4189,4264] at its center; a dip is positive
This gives -0.63 A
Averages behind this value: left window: 0.541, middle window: 0.674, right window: 0.693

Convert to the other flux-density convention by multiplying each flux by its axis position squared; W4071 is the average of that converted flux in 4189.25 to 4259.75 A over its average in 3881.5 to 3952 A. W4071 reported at 1.5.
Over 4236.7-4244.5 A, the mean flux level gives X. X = 0.718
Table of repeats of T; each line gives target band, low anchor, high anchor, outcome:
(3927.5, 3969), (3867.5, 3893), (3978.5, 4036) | 6.5 A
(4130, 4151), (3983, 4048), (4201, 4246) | 1.1 A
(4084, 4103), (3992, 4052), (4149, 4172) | 1.1 A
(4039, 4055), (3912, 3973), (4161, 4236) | -2.7 A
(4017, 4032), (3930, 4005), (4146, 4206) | -2.3 A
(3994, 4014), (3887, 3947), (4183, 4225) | -4.9 A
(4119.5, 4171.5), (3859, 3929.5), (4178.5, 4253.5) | -0.9 A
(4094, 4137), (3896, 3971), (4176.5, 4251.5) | -2.6 A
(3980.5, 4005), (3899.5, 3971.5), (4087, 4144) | -5.0 A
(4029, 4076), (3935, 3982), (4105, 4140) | -3.5 A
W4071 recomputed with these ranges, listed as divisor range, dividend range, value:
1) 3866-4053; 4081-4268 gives 1.26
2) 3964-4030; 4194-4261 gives 1.20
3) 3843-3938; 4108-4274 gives 1.47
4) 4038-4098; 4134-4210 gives 1.05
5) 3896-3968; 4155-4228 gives 1.42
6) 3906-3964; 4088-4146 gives 1.32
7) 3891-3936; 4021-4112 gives 1.31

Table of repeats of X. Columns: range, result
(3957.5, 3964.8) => 0.492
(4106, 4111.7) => 0.688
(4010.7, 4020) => 0.704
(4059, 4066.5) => 0.656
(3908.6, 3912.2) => 0.627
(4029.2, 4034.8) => 0.624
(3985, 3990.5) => 0.67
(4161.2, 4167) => 0.712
